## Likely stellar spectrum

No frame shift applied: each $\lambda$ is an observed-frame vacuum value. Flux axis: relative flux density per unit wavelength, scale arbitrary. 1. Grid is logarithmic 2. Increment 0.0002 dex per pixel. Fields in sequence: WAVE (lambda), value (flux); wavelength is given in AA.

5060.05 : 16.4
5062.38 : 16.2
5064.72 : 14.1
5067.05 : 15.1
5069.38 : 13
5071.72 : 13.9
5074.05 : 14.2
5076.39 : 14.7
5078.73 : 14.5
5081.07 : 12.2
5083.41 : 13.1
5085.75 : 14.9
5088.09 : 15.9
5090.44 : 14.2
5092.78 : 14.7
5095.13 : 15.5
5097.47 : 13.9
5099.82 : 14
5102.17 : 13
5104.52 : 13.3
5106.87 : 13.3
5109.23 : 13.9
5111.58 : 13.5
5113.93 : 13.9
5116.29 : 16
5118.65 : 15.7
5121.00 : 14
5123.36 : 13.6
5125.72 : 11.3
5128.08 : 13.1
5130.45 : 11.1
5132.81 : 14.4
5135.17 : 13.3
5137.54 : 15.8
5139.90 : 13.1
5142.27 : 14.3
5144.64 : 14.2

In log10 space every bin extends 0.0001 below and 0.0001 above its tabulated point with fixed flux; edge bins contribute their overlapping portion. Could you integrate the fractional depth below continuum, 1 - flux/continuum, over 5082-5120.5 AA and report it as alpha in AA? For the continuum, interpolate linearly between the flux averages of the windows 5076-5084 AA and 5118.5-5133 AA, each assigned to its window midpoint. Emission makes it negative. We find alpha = -2.8 AA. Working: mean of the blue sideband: 13.6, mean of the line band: 14.3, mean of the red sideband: 13.1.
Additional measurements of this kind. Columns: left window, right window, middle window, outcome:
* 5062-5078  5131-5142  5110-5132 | 0.8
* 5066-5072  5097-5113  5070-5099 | -1.0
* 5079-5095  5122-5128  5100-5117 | -0.6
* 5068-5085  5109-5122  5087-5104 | -0.3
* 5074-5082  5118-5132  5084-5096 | -1.1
